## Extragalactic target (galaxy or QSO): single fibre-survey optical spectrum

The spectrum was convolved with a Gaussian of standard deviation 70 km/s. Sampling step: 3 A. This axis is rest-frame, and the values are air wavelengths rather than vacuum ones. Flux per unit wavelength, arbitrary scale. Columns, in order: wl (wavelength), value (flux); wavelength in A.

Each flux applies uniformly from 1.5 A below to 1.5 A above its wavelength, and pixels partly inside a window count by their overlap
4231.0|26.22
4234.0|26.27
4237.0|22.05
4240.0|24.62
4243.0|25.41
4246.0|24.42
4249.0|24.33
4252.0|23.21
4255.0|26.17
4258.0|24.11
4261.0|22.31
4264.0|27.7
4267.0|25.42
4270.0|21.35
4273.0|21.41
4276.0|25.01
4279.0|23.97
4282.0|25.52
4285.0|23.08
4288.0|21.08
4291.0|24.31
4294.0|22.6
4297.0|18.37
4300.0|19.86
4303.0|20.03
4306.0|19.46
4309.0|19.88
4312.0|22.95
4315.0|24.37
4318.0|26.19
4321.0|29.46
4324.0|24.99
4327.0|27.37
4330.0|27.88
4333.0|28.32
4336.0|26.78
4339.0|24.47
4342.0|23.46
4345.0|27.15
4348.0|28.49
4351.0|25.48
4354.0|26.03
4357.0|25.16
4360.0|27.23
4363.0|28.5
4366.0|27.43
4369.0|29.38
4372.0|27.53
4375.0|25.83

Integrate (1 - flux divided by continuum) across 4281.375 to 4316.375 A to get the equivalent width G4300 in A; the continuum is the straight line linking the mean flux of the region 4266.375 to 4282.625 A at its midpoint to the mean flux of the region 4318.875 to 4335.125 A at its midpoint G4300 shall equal 5.1 A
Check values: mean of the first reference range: 23.6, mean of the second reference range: 27.5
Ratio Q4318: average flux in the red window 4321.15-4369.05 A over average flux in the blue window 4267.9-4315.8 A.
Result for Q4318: 1.21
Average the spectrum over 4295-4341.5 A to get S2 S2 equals 24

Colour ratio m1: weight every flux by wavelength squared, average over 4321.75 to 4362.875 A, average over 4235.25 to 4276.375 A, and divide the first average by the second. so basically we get 1.1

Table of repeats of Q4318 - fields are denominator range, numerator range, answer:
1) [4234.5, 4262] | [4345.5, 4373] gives 1.13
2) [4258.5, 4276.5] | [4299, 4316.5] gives 0.89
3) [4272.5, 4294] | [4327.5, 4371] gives 1.14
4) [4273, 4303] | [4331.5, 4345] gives 1.15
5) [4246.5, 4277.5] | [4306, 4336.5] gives 1.06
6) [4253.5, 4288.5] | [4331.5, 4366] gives 1.10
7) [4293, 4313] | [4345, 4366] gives 1.32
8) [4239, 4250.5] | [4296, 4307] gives 0.79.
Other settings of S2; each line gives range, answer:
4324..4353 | 26.5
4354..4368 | 27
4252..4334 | 23.8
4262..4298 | 23.4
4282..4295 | 23.1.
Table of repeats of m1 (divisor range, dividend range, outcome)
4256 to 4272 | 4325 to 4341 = 1.15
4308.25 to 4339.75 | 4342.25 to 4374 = 1.06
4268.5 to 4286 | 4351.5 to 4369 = 1.20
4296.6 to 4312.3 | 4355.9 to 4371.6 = 1.42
